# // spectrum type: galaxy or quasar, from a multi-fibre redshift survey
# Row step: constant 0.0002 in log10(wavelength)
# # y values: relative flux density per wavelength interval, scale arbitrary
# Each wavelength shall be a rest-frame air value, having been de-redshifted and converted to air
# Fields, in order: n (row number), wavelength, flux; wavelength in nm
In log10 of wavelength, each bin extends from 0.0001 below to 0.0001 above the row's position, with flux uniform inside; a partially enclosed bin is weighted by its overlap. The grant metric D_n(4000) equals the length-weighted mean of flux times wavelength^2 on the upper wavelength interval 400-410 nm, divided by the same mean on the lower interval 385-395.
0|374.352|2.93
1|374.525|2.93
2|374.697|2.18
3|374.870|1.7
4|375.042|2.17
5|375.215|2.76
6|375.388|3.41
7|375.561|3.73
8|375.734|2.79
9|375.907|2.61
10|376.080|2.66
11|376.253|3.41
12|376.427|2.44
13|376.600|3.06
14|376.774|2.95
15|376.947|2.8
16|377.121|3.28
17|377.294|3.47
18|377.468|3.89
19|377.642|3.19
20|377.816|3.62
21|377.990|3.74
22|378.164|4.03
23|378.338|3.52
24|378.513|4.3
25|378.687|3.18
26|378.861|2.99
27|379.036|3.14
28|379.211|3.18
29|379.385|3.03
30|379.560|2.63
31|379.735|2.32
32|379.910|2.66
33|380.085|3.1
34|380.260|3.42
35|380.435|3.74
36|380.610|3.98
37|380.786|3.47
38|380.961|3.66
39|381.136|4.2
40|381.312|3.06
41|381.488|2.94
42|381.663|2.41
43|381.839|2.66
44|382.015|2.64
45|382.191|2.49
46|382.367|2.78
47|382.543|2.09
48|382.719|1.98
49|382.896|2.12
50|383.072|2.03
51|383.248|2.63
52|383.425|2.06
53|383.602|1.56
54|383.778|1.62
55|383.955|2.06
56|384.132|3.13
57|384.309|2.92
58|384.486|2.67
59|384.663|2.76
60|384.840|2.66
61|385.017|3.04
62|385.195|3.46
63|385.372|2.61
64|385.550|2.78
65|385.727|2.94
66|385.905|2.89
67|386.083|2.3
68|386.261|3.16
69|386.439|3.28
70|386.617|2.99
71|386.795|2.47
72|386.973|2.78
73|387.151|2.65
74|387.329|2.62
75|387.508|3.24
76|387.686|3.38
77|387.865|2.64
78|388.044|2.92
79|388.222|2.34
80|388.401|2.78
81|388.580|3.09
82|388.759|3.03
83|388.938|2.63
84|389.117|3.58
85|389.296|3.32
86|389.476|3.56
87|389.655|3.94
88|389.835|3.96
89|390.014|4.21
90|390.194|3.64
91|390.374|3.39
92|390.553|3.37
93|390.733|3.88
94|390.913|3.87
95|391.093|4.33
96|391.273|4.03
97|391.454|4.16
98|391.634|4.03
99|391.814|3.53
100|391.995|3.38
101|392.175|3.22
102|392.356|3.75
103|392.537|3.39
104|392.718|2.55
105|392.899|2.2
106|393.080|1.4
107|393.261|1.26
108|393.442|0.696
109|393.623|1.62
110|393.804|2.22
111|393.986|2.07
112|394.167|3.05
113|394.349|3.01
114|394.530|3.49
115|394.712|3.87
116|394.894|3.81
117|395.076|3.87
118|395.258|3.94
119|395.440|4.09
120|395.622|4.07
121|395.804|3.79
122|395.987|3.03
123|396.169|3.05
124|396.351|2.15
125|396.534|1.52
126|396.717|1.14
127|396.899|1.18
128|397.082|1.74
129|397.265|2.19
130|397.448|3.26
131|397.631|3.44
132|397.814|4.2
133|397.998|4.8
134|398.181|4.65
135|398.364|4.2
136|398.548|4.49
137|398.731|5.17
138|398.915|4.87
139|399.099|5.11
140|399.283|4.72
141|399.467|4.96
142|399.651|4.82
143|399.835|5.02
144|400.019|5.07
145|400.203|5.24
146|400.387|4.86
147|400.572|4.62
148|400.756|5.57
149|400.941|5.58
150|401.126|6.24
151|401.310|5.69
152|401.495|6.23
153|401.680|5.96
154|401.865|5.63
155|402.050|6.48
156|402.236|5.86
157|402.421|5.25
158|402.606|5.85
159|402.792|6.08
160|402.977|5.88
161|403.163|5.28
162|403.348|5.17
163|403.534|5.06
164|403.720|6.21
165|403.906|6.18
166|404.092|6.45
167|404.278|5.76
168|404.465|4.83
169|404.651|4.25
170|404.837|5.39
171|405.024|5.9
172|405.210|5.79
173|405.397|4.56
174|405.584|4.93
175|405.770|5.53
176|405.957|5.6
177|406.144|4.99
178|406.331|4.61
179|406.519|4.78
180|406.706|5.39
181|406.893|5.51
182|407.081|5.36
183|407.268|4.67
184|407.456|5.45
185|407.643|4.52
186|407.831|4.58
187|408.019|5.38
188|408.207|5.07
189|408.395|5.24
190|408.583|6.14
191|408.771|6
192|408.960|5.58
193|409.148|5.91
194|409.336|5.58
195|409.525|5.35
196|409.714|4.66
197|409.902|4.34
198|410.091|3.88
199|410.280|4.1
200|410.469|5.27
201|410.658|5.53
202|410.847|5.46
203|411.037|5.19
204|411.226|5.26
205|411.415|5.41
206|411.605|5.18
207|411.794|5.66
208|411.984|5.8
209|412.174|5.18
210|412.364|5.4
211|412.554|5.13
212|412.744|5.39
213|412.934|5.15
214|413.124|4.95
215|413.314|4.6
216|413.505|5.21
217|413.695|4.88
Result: 1.9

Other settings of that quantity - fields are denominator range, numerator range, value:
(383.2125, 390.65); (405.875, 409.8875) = 1.98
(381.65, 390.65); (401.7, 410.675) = 2.08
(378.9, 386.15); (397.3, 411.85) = 2.10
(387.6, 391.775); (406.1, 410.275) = 1.61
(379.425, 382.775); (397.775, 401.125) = 1.83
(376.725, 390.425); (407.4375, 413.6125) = 1.98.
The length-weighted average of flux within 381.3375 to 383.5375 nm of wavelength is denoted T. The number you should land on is 2.41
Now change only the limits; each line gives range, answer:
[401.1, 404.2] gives 5.85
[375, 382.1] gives 3.18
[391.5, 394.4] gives 2.6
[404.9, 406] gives 5.38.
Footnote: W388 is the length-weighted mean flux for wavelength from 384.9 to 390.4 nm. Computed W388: 3.08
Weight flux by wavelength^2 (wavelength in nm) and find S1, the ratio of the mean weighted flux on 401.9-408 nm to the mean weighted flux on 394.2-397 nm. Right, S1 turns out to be 1.8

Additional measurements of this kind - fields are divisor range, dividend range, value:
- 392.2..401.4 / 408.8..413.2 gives 1.54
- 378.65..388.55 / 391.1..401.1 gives 1.36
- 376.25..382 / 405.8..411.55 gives 1.85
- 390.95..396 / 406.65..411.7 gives 1.78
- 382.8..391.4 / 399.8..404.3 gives 2.03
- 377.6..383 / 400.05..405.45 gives 2.02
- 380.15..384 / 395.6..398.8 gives 1.27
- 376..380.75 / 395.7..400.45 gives 1.29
